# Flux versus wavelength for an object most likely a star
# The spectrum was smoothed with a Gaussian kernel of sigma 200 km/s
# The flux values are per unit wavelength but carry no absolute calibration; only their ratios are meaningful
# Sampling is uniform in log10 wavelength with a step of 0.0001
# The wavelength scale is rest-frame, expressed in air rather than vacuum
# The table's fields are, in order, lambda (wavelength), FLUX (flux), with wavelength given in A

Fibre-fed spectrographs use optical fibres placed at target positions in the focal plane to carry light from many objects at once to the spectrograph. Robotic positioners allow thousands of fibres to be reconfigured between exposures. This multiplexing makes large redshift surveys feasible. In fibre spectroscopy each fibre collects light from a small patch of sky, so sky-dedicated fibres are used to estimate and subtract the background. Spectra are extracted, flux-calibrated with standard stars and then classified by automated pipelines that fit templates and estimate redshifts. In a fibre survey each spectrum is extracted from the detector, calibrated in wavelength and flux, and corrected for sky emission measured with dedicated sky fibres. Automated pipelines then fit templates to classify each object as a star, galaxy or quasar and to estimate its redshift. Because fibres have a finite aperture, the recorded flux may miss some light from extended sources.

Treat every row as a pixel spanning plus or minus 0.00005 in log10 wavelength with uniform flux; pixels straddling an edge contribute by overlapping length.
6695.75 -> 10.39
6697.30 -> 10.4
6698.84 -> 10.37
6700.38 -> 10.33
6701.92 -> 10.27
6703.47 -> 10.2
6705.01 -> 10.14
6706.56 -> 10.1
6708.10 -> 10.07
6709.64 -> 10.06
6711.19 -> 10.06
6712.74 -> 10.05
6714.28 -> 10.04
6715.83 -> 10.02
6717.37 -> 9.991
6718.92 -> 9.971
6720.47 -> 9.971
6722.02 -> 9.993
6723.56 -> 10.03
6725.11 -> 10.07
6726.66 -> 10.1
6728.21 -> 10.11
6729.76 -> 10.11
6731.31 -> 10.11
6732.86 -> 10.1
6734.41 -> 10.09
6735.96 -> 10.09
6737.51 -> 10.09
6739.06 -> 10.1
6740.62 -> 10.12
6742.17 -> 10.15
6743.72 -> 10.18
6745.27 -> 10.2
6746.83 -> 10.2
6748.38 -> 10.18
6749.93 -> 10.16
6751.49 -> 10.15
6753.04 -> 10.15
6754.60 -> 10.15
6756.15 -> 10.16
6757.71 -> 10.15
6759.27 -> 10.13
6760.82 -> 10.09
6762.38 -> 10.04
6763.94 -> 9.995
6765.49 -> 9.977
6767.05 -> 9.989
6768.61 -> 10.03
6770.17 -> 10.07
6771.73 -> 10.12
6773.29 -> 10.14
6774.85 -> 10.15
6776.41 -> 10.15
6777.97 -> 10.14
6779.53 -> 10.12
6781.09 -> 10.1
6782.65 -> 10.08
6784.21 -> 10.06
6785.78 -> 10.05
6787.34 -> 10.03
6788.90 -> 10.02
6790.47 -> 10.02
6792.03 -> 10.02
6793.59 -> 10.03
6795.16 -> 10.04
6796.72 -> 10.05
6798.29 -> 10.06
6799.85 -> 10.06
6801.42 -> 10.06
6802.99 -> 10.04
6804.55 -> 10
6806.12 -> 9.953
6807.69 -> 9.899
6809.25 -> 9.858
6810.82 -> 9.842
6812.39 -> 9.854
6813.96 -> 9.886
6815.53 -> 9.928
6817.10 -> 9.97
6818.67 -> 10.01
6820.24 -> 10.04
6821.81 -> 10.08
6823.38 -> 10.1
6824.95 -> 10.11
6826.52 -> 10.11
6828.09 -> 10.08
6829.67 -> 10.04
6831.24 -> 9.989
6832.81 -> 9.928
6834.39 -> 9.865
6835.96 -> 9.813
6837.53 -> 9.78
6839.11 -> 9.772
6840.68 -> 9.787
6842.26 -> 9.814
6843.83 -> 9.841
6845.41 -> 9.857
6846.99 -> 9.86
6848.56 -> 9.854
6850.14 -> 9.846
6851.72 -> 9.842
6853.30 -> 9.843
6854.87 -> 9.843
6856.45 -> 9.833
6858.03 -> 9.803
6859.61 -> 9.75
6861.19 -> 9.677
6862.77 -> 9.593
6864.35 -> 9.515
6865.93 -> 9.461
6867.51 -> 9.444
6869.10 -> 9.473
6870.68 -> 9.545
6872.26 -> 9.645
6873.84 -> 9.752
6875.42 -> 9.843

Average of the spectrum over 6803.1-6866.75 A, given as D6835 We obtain 9.88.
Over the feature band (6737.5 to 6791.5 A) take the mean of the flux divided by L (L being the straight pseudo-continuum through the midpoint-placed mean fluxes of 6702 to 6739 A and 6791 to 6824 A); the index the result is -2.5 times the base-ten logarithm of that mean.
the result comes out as -0.008 mag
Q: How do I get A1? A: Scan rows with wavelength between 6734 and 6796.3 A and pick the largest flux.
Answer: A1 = 10.2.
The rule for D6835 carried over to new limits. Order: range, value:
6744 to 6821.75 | 10.1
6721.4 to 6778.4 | 10.1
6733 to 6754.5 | 10.1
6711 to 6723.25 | 10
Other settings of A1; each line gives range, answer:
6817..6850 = 10.11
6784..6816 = 10.06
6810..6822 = 10.08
